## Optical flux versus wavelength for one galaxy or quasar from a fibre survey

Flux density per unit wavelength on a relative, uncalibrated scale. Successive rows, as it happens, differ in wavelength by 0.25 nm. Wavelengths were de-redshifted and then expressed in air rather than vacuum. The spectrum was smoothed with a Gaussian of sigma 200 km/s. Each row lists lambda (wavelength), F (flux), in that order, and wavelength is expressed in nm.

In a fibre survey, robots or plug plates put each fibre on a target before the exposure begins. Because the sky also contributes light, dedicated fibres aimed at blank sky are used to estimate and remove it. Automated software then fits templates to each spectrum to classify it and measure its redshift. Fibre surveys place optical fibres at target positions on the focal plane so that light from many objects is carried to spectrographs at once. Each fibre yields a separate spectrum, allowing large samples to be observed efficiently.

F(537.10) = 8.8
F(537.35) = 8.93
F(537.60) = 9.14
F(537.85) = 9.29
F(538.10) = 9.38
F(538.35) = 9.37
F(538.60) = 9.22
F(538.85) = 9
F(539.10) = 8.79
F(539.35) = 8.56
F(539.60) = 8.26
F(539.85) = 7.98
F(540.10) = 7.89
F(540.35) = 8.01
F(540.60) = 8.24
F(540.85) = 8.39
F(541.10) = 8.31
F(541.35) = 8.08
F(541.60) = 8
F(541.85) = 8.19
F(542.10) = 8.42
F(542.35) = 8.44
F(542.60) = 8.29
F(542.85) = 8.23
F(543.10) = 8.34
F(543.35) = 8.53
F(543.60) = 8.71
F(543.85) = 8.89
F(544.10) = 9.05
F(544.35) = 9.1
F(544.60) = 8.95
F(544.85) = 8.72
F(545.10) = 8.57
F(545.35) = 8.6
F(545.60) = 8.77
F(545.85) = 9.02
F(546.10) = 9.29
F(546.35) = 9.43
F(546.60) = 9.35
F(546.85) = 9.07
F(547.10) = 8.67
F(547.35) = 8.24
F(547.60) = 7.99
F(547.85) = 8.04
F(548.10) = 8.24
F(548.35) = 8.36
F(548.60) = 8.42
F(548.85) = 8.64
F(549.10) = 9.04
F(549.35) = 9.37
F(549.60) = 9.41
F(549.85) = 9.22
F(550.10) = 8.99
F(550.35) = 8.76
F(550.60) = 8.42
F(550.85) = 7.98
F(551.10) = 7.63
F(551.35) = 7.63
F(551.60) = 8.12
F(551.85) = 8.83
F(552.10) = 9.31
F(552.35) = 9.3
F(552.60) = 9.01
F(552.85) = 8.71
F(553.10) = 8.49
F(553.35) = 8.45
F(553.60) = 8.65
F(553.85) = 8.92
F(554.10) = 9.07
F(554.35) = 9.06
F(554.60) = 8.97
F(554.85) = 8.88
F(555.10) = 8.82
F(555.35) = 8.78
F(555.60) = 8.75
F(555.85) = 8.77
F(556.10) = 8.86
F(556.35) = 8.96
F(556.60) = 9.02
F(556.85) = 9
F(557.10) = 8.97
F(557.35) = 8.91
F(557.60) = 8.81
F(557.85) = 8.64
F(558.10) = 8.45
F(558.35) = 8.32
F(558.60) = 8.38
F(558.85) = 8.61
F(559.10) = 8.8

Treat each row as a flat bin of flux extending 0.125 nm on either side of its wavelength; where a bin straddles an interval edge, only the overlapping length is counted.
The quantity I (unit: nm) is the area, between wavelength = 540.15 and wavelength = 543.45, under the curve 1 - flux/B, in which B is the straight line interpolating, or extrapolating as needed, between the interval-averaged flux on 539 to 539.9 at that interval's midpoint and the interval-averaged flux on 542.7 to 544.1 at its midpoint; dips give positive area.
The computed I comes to 0.101 nm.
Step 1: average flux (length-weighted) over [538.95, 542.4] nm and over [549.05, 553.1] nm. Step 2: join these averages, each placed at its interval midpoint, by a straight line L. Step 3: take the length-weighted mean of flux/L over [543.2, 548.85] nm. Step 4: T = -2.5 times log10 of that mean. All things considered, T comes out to -0.03 mag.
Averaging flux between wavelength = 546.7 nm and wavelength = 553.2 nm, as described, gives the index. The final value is 8.61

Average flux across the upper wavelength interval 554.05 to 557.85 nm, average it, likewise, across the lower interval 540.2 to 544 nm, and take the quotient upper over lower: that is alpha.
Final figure 1.1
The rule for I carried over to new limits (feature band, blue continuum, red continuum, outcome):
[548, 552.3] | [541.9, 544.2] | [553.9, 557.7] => 0.06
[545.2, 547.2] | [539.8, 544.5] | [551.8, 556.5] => -0.11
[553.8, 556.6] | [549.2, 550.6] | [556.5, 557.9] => 0.02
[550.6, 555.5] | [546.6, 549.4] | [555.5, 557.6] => 0.06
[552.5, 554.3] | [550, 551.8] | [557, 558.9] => -0.08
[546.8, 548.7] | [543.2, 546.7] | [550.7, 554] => 0.09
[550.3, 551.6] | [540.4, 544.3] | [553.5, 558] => 0.10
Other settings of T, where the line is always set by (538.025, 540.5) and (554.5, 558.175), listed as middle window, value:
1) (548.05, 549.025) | 0.04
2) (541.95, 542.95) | 0.04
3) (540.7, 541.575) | 0.05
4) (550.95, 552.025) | 0.09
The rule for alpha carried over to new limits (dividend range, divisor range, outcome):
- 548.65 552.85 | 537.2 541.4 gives 1.01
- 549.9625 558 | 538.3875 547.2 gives 1.01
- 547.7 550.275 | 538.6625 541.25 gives 1.05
